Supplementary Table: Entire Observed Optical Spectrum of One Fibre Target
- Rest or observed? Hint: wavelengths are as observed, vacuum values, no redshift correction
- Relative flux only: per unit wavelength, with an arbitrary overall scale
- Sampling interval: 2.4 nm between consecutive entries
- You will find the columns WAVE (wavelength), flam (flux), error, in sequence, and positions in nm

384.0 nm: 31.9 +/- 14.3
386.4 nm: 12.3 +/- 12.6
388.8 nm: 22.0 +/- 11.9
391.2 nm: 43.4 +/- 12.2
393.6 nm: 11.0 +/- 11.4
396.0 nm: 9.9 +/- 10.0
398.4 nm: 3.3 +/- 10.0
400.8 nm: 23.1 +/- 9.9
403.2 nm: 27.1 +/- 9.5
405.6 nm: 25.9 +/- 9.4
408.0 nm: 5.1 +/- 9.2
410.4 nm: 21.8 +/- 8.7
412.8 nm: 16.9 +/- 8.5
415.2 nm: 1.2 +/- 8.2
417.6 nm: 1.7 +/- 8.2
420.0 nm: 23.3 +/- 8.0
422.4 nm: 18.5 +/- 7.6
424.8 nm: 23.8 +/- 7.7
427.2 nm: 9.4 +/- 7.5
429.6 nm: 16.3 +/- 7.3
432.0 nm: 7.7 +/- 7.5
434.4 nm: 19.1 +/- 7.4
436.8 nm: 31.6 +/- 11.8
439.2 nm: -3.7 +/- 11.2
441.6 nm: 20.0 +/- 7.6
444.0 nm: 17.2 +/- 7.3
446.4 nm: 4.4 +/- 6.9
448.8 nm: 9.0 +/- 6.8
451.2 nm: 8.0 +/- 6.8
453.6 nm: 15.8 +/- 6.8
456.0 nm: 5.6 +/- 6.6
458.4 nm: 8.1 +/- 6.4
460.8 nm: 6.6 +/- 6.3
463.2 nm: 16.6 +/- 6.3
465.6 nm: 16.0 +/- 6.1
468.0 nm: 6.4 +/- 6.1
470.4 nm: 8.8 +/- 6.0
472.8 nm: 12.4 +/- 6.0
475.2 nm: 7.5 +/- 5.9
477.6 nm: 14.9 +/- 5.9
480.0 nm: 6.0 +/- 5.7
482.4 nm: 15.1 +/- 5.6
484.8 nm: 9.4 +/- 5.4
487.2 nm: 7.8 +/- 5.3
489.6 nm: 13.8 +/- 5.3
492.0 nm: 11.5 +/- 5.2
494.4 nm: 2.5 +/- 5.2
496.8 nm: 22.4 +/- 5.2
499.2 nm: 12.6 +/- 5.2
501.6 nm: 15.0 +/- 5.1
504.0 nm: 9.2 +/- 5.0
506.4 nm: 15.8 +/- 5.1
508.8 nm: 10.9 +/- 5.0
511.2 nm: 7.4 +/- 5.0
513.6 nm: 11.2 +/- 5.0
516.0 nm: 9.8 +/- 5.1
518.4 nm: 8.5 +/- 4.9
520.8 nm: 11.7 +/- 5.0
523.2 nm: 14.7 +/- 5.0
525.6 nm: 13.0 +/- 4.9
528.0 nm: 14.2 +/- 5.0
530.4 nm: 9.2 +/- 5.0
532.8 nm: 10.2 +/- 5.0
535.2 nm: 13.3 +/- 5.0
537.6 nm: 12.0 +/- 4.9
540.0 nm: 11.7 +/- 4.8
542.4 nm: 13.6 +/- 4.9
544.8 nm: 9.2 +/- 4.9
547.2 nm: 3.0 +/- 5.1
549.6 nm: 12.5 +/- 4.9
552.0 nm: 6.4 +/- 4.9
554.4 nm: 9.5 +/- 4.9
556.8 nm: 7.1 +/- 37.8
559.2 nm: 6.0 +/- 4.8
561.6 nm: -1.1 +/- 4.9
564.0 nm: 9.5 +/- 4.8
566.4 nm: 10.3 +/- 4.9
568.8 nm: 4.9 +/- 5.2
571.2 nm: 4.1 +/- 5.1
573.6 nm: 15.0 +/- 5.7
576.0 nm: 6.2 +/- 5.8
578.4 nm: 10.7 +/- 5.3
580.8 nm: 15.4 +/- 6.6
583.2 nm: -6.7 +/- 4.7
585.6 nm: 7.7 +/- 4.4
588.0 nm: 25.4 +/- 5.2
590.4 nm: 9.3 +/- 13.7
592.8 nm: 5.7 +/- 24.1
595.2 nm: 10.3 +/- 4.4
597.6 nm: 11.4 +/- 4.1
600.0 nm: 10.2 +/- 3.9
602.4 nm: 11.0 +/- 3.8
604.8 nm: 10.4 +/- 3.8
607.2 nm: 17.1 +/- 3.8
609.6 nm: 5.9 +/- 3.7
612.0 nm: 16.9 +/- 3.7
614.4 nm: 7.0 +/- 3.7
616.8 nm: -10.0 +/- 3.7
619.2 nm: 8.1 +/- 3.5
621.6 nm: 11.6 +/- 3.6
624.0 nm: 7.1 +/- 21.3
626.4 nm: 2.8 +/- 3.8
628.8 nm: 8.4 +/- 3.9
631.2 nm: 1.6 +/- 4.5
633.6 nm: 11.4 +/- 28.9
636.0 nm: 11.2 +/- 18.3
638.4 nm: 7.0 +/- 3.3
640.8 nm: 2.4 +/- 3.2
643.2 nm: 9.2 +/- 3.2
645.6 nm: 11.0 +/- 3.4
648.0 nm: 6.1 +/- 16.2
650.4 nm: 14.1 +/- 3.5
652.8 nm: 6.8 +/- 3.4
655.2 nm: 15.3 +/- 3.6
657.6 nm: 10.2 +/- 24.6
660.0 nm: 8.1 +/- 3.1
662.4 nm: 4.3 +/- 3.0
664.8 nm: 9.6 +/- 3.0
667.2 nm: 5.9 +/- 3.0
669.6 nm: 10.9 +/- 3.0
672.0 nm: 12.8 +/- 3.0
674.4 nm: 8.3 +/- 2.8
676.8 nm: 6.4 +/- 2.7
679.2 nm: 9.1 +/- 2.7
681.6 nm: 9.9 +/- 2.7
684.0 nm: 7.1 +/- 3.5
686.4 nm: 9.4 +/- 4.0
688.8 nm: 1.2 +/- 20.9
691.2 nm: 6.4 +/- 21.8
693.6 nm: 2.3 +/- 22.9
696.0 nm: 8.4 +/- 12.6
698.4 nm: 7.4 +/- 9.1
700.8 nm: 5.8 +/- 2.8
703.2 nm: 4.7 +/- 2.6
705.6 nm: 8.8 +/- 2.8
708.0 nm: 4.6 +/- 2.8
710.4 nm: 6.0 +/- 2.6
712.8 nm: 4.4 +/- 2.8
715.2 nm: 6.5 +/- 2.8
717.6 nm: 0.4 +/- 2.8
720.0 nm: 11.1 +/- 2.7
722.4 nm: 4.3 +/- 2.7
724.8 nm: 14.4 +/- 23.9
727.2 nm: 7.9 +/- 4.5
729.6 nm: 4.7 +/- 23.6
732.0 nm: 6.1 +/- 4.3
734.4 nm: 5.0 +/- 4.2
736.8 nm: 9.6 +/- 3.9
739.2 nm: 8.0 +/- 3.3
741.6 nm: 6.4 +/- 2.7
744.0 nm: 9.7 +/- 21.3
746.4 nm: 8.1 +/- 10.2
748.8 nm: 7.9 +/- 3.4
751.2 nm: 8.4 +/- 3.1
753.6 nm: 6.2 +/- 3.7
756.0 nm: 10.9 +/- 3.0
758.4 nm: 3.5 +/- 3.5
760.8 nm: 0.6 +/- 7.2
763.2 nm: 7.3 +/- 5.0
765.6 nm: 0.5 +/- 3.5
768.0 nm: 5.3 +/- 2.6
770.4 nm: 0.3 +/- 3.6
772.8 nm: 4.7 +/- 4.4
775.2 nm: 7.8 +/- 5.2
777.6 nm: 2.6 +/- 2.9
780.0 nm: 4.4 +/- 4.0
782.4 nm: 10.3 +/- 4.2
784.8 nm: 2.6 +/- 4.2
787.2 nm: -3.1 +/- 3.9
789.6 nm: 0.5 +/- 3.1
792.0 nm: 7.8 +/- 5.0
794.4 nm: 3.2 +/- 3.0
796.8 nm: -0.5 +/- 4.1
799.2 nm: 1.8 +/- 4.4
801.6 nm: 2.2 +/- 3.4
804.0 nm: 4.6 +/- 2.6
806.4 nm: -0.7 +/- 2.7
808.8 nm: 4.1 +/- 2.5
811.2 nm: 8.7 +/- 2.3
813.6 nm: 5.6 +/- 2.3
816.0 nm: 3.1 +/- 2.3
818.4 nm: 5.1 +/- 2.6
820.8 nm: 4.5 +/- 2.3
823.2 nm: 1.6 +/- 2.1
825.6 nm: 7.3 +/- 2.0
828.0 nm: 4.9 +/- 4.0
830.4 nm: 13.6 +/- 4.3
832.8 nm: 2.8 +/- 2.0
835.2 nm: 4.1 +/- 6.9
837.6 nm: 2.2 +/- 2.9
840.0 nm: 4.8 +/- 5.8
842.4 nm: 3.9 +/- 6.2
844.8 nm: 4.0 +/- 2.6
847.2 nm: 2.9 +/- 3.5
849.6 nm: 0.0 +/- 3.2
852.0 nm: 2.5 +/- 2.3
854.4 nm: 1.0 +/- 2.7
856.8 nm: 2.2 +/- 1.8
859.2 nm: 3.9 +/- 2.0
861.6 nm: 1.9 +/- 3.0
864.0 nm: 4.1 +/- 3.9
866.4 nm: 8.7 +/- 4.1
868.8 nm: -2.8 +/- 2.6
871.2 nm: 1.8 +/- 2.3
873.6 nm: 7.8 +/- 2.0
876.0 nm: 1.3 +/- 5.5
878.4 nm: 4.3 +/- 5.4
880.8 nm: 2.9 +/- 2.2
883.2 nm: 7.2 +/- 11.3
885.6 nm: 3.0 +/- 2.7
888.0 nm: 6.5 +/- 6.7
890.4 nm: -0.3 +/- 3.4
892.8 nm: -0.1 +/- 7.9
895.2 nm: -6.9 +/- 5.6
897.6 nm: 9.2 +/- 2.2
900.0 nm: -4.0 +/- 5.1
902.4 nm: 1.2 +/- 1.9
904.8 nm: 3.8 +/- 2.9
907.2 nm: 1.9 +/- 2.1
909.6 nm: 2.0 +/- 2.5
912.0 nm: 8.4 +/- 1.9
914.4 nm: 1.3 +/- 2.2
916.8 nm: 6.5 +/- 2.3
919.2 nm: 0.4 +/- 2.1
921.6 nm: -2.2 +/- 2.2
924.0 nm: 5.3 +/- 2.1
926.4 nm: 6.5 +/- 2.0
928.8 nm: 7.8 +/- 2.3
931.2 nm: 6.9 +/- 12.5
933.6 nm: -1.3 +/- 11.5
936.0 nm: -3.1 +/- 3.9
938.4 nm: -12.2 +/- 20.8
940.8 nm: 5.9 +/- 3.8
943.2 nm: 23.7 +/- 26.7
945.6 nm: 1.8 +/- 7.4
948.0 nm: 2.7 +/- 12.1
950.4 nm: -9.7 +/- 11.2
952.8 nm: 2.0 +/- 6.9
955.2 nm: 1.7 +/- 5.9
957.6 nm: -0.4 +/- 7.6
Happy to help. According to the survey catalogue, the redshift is 1.529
